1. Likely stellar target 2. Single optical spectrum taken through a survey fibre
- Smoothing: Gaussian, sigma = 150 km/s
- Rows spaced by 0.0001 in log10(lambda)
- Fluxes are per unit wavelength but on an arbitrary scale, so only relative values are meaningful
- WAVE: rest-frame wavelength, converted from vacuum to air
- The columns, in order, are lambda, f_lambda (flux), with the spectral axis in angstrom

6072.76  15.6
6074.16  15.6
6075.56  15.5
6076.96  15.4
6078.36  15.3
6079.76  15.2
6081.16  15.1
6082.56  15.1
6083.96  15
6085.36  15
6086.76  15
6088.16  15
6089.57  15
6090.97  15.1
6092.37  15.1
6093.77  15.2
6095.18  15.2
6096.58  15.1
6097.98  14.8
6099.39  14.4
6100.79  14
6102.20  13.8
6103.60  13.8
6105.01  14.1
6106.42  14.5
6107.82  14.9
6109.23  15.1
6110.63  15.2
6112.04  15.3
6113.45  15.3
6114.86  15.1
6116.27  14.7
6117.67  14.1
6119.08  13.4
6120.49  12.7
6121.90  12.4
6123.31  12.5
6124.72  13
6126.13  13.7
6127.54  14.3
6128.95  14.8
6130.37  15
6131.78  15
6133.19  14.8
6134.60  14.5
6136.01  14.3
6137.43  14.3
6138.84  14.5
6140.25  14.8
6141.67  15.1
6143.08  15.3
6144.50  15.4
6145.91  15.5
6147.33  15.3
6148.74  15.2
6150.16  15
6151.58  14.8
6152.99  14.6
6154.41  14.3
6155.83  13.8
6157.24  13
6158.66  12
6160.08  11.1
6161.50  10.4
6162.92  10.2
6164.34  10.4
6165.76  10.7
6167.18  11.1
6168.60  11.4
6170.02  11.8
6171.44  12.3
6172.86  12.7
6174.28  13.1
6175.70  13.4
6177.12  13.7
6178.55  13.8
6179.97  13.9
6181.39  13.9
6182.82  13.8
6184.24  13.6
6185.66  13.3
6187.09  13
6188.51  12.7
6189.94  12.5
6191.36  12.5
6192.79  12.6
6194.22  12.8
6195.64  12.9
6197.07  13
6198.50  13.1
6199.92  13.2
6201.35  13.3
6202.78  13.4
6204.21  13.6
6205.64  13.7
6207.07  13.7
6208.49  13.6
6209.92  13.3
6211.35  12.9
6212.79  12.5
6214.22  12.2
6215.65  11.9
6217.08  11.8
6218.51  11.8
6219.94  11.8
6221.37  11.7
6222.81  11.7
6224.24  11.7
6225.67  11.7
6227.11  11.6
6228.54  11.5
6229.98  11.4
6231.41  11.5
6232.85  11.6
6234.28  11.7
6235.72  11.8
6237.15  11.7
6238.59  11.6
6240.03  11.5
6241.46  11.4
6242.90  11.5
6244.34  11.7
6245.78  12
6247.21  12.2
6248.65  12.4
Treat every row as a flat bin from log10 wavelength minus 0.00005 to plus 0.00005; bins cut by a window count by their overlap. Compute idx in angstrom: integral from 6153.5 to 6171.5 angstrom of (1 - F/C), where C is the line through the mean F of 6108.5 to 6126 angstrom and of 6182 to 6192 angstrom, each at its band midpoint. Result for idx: 2.3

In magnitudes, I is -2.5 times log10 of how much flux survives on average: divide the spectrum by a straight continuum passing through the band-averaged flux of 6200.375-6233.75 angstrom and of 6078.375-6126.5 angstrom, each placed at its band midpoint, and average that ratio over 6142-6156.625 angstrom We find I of -0.10 mag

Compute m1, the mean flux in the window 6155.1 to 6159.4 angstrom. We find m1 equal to 12.9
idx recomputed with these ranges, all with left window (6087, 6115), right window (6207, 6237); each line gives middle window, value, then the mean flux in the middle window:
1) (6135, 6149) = -1.11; 15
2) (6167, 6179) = 0.47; 12.6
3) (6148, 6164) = 0.57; 13.1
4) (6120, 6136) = 0.29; 13.9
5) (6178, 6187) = -0.51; 13.7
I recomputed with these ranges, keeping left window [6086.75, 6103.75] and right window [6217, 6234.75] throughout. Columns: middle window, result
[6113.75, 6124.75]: 0.047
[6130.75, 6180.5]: -0.012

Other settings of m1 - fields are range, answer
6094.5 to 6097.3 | 15.2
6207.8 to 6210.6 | 13.4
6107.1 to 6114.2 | 15.2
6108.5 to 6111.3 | 15.2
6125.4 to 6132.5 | 14.5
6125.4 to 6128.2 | 14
